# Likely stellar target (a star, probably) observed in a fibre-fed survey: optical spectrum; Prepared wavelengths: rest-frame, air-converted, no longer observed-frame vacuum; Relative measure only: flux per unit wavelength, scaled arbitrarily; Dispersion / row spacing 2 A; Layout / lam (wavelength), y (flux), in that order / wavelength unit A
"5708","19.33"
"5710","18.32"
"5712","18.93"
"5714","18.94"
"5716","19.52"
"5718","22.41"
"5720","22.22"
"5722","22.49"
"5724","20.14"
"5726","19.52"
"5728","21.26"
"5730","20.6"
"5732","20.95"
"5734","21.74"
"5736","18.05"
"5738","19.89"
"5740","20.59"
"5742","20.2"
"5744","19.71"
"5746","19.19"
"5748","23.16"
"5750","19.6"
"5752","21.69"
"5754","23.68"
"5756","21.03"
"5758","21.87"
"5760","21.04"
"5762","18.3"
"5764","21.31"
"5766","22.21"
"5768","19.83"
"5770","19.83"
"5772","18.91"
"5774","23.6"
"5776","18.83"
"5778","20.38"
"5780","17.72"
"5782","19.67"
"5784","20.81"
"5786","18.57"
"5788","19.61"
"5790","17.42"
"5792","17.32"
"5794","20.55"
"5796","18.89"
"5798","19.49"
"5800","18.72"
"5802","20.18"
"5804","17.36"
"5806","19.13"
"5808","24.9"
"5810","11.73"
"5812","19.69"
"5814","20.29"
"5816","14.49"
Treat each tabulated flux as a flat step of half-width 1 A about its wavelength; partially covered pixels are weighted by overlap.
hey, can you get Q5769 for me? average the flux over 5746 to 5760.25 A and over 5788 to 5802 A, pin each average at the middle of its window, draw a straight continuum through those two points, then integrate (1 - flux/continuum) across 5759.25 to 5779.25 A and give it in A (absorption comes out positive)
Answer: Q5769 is 0.2 A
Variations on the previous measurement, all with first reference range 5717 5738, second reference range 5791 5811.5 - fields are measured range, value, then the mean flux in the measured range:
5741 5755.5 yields -0.52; 21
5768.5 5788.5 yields -0.33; 19.8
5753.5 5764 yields -0.55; 21.1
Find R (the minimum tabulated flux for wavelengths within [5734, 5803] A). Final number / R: 17.32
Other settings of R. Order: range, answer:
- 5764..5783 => 17.72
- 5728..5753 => 18.05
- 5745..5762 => 18.3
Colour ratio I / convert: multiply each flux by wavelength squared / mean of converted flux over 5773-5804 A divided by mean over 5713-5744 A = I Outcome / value 0.96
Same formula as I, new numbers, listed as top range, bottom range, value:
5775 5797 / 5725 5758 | 0.93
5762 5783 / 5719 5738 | 0.99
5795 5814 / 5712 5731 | 0.94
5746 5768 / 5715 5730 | 1.02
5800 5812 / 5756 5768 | 0.91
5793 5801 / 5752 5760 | 0.90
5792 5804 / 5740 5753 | 0.95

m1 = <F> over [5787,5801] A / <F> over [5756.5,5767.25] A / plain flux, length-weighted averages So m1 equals 0.9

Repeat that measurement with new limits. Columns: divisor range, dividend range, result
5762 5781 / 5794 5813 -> 0.94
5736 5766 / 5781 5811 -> 0.91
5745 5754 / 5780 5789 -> 0.92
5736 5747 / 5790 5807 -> 0.96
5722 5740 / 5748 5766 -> 1.04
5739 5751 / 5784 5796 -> 0.93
